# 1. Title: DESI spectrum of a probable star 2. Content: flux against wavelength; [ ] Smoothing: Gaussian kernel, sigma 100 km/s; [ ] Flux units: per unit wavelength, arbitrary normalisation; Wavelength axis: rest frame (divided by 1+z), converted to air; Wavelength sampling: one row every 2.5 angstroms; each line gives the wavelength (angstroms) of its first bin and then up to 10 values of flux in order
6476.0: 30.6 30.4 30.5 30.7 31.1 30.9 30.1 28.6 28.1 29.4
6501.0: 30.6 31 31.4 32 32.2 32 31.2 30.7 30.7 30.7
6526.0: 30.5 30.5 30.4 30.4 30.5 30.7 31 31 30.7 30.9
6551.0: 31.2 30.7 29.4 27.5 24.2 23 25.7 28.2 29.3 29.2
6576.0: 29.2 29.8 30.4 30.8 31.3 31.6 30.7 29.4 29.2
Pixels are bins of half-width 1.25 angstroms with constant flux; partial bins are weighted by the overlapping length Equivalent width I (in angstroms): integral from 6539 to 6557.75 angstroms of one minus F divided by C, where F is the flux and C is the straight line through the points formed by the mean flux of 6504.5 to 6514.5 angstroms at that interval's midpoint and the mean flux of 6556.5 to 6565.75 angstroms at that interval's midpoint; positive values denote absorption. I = -2.54 angstroms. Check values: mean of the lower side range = 31.9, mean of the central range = 30.6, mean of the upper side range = 25.4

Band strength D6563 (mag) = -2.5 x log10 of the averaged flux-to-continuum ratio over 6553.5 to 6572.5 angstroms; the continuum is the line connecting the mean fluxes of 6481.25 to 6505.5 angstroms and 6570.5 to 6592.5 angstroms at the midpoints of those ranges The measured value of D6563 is 0.121 mag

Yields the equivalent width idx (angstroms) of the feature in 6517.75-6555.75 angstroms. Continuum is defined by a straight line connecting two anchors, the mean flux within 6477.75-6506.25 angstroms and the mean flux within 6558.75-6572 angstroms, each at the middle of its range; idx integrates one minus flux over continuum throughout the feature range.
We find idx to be -4.08 angstroms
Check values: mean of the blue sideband 30.2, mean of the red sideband 26.1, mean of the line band 30.7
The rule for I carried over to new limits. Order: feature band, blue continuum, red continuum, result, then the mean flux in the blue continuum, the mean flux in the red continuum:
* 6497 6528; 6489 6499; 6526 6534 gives -1.2 angstroms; 29.2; 30.4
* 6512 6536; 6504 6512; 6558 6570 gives -0.6 angstroms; 31.8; 25.7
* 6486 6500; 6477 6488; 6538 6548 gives 0.5 angstroms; 30.7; 30.9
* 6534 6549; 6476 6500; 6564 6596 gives -0.5 angstroms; 30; 29.5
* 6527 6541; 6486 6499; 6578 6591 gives -0.2 angstroms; 29.6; 30.8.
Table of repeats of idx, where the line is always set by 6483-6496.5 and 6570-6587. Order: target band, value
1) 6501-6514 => -0.7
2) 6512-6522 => -0.4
